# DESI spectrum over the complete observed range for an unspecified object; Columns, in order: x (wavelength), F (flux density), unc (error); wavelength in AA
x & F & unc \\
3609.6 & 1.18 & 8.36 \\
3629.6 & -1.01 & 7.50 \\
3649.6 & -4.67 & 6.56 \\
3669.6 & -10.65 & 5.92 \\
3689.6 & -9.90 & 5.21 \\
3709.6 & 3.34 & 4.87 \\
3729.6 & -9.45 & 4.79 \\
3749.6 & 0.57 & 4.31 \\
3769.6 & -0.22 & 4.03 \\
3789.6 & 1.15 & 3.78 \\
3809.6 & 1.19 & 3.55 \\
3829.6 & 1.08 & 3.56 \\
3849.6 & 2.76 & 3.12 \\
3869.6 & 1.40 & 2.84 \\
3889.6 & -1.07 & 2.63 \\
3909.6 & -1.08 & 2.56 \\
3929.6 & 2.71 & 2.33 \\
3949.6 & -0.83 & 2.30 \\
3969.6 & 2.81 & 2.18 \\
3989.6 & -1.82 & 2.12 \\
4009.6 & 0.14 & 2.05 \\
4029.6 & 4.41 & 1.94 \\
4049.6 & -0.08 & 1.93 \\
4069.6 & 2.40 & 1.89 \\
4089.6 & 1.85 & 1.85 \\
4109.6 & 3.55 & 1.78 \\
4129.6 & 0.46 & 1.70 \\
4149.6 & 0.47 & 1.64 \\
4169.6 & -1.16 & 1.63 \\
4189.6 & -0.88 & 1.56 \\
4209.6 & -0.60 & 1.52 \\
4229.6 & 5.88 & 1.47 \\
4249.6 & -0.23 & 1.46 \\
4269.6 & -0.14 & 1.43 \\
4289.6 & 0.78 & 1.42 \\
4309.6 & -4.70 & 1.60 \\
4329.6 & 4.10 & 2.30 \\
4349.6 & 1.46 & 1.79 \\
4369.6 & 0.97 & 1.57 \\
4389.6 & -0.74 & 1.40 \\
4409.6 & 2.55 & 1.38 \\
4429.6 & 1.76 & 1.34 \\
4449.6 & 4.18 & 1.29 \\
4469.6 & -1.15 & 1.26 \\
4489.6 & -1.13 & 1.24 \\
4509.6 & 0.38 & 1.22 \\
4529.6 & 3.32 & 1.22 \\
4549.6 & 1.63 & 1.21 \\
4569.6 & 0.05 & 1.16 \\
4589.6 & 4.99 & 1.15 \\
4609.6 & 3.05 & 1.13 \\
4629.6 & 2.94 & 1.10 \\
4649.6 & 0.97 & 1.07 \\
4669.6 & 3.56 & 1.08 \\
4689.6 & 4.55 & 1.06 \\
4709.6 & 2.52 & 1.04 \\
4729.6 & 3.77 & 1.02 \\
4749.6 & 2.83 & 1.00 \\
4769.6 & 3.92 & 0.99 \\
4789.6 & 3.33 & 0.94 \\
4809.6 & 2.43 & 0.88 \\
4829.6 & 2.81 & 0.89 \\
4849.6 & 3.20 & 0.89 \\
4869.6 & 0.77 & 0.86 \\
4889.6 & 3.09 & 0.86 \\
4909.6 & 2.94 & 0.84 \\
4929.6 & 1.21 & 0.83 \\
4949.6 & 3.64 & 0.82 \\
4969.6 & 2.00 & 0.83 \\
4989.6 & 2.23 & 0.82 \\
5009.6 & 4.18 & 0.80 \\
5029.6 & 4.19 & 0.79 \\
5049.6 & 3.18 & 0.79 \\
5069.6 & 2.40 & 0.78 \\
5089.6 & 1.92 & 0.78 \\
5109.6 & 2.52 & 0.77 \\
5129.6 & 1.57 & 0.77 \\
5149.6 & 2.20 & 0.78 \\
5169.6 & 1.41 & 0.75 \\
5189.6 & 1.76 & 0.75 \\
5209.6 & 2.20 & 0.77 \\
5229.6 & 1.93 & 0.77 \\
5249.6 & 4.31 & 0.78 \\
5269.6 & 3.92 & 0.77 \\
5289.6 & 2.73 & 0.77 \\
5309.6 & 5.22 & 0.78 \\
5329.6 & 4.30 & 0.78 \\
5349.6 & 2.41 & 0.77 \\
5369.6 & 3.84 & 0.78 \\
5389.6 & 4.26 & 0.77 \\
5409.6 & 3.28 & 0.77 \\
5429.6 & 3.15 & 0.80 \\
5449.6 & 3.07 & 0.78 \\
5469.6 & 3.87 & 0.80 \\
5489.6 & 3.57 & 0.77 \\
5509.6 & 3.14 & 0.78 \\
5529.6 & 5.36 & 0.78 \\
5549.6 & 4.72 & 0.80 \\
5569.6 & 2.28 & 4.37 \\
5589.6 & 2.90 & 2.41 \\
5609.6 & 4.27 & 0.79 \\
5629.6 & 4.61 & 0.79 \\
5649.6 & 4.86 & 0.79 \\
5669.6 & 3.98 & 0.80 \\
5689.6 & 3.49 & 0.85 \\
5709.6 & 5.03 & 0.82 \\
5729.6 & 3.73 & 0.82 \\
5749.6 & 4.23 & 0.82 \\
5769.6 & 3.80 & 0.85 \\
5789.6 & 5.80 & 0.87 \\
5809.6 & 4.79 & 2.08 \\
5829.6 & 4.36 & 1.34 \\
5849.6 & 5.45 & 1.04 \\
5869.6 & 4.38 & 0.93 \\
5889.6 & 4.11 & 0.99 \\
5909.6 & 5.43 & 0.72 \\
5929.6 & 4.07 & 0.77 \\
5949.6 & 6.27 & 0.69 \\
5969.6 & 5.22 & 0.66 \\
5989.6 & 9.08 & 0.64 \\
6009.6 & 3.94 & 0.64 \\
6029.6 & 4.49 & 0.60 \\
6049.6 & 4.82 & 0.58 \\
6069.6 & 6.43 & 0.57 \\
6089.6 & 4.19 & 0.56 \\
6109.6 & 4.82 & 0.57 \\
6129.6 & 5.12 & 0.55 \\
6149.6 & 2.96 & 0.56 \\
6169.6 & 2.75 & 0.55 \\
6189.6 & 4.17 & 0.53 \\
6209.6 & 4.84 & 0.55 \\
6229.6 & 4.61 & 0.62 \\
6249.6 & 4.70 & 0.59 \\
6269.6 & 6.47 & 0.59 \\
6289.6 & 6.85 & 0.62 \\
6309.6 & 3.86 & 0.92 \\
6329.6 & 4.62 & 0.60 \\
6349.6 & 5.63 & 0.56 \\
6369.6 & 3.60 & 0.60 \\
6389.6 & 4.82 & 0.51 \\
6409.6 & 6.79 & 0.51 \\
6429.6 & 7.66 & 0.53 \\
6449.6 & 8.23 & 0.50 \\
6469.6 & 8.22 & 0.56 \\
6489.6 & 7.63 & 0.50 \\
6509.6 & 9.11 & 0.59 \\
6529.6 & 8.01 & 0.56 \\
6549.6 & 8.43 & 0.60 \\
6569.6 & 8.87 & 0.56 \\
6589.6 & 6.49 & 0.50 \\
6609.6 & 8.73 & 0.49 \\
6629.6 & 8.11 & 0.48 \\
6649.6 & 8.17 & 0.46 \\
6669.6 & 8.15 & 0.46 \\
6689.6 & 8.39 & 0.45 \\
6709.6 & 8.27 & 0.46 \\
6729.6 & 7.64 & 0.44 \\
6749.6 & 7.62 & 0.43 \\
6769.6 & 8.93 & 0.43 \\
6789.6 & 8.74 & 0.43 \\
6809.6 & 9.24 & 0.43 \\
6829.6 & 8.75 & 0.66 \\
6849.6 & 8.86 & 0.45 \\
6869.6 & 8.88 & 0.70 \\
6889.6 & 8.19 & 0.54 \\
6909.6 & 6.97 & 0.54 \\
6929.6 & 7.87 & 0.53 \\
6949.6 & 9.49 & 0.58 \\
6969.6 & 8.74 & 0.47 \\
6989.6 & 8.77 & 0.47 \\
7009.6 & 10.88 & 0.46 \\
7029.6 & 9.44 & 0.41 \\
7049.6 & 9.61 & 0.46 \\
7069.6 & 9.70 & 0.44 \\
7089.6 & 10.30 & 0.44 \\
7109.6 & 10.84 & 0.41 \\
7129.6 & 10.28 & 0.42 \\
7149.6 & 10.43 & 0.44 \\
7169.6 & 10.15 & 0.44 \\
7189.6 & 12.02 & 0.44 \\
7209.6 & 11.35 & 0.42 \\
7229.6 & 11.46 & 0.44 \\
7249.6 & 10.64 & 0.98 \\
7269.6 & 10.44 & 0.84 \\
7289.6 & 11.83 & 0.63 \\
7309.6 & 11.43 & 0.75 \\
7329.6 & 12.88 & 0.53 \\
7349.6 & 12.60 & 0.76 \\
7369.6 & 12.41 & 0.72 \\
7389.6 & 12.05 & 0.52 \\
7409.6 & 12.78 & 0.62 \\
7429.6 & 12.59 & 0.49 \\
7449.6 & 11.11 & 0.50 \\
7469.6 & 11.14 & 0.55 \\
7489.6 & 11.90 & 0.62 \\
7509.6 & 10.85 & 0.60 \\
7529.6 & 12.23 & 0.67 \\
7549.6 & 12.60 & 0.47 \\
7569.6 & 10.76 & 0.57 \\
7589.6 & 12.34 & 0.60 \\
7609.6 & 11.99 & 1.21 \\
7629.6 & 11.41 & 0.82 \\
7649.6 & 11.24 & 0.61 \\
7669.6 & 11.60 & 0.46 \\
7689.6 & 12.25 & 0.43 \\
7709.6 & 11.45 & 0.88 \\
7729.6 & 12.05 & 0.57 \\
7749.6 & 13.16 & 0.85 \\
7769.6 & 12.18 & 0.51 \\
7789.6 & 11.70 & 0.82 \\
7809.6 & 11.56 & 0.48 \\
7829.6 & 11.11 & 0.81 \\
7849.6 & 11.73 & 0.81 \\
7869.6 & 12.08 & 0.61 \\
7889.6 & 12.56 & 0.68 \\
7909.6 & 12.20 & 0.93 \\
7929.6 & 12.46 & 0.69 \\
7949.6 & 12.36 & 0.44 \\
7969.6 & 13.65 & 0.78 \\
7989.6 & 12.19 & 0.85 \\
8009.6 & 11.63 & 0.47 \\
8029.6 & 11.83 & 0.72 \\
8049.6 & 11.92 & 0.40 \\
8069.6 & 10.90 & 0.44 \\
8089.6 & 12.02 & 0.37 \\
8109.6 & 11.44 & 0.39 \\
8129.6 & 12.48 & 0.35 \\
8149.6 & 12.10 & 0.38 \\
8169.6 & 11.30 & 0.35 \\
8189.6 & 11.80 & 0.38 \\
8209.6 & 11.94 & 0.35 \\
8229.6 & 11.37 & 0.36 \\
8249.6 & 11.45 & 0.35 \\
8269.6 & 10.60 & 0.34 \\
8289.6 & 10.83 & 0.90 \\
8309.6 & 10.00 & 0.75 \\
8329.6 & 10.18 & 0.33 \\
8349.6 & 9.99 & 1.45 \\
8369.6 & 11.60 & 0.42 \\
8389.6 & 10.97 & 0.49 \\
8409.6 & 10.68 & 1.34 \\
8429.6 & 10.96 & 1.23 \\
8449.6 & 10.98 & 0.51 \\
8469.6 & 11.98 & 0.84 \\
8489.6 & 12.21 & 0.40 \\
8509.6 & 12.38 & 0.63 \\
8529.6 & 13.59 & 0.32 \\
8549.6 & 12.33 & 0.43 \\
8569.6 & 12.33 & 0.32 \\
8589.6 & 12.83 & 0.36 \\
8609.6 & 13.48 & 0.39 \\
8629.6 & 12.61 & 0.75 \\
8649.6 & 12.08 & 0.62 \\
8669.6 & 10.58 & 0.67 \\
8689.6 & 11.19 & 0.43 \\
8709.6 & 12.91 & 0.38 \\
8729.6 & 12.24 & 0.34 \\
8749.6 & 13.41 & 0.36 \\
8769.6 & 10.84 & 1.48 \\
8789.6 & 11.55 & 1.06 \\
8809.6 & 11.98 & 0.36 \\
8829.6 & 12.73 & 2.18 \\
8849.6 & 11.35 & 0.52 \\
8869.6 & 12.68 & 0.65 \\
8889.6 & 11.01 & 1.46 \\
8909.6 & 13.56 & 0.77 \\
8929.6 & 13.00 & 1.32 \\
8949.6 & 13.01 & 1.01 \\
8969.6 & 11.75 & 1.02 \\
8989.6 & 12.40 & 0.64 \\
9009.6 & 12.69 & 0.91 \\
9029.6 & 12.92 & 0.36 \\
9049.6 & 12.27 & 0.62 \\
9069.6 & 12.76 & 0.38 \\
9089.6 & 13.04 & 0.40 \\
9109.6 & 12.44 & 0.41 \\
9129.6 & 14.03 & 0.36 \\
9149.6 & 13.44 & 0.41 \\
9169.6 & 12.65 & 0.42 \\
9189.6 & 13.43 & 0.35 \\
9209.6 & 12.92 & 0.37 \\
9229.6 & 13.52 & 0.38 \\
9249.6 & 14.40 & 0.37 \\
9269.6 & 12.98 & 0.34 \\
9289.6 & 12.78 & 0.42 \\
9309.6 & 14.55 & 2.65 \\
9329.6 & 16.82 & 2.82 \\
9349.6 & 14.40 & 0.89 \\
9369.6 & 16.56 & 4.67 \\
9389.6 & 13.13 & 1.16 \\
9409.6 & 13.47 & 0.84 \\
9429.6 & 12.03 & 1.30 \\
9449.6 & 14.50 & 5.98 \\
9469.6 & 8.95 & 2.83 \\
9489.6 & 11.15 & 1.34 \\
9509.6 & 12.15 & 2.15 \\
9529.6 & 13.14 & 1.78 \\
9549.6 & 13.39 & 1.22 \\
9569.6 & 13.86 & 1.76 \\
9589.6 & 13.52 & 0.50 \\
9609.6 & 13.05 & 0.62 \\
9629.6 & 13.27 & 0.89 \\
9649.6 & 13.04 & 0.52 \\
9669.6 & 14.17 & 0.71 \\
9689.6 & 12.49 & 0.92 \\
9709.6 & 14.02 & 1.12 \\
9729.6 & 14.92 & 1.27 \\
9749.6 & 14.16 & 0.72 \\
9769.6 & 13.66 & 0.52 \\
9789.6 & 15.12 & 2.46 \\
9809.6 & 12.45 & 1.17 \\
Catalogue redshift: 0.61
